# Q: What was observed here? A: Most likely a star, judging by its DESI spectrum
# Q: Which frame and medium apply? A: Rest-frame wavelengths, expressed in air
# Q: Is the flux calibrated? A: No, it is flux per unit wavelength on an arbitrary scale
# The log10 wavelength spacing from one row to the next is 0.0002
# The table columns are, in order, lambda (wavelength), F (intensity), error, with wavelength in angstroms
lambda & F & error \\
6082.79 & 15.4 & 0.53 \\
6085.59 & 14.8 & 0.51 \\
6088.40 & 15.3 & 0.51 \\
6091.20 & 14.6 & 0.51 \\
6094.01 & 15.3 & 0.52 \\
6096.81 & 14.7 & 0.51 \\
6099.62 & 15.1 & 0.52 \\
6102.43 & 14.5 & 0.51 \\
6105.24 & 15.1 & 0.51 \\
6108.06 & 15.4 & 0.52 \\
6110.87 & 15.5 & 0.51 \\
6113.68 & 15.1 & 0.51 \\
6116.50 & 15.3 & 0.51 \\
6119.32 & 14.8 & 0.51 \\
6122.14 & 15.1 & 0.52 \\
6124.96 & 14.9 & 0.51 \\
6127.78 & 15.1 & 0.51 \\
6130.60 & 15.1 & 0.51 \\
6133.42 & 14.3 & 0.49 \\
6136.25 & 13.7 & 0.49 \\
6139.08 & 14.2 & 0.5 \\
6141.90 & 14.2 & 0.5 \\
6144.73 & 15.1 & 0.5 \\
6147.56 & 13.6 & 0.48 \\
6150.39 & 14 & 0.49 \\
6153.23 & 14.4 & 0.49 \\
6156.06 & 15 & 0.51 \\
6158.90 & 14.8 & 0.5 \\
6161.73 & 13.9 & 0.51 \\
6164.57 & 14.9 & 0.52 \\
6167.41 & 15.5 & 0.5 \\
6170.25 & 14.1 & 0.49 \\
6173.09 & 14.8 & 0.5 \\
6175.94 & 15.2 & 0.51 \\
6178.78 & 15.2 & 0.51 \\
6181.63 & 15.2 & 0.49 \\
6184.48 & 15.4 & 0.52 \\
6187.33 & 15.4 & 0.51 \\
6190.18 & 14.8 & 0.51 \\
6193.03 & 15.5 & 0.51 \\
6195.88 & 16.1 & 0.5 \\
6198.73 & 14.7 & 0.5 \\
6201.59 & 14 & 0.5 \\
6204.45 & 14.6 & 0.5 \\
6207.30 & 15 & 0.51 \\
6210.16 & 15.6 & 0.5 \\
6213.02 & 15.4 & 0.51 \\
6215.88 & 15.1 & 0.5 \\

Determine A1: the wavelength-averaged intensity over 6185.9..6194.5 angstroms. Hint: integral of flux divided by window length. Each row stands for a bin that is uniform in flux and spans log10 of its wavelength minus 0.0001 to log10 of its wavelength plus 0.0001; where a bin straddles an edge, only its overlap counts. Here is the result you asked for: 15.2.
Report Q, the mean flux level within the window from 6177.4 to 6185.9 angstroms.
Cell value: 15.3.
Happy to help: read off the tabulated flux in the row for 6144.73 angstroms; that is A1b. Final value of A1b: 15.1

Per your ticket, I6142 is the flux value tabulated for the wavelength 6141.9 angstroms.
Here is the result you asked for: 14.2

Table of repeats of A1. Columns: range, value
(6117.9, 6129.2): 15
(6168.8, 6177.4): 14.7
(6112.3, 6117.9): 15.2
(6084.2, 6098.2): 14.9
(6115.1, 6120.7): 15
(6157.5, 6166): 14.5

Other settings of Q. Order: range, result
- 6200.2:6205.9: 14.3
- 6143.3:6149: 14.4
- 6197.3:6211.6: 14.8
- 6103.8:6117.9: 15.3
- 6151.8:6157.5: 14.7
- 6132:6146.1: 14.3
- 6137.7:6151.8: 14.2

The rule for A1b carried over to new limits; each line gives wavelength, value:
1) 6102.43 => 14.5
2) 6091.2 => 14.6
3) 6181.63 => 15.2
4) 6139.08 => 14.2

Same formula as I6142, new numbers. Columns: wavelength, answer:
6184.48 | 15.4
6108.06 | 15.4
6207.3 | 15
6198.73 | 14.7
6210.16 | 15.6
